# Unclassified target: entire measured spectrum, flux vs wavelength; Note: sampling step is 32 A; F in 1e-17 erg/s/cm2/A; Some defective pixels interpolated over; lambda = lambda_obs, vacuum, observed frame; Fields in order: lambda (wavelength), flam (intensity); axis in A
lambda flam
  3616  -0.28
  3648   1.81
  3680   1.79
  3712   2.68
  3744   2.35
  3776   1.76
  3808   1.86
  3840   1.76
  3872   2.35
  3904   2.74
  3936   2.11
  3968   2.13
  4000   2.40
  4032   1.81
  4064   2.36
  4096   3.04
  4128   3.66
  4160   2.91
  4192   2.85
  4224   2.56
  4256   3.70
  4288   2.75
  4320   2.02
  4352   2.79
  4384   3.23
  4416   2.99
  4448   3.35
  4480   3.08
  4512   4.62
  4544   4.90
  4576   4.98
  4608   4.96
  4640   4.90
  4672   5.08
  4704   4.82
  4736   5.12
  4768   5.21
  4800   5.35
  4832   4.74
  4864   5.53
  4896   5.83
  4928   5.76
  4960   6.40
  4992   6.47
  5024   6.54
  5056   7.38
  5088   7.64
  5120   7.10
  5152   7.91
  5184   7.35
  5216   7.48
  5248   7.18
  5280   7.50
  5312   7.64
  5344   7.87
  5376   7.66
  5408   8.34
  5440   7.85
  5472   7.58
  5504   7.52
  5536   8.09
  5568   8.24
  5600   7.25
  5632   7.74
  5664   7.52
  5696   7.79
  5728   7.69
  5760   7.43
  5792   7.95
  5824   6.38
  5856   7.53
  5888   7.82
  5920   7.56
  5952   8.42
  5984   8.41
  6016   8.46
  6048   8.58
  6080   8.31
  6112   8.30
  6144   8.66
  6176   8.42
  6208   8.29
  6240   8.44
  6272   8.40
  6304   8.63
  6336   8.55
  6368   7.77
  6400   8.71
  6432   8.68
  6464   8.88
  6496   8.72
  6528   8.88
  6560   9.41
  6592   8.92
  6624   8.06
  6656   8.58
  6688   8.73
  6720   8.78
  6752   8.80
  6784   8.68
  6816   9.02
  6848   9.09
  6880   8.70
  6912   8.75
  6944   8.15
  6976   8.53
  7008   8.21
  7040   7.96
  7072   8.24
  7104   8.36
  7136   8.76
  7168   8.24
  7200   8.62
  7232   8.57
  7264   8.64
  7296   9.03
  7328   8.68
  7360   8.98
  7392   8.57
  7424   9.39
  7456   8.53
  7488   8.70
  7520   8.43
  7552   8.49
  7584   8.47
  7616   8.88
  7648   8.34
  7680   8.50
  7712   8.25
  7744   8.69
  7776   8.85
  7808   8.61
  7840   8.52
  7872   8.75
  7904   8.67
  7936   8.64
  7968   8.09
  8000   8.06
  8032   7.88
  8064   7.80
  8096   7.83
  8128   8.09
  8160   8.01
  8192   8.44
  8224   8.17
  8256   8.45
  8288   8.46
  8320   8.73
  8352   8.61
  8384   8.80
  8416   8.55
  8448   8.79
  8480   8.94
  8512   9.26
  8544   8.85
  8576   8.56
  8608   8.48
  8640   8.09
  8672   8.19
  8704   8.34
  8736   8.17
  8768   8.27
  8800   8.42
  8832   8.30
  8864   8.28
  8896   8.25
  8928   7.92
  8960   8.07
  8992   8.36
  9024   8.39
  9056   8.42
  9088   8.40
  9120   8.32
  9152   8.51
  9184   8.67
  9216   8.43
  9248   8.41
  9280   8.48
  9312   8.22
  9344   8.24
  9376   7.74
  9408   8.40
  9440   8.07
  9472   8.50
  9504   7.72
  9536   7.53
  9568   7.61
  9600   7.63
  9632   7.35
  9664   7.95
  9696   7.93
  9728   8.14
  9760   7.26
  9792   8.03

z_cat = 0.13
